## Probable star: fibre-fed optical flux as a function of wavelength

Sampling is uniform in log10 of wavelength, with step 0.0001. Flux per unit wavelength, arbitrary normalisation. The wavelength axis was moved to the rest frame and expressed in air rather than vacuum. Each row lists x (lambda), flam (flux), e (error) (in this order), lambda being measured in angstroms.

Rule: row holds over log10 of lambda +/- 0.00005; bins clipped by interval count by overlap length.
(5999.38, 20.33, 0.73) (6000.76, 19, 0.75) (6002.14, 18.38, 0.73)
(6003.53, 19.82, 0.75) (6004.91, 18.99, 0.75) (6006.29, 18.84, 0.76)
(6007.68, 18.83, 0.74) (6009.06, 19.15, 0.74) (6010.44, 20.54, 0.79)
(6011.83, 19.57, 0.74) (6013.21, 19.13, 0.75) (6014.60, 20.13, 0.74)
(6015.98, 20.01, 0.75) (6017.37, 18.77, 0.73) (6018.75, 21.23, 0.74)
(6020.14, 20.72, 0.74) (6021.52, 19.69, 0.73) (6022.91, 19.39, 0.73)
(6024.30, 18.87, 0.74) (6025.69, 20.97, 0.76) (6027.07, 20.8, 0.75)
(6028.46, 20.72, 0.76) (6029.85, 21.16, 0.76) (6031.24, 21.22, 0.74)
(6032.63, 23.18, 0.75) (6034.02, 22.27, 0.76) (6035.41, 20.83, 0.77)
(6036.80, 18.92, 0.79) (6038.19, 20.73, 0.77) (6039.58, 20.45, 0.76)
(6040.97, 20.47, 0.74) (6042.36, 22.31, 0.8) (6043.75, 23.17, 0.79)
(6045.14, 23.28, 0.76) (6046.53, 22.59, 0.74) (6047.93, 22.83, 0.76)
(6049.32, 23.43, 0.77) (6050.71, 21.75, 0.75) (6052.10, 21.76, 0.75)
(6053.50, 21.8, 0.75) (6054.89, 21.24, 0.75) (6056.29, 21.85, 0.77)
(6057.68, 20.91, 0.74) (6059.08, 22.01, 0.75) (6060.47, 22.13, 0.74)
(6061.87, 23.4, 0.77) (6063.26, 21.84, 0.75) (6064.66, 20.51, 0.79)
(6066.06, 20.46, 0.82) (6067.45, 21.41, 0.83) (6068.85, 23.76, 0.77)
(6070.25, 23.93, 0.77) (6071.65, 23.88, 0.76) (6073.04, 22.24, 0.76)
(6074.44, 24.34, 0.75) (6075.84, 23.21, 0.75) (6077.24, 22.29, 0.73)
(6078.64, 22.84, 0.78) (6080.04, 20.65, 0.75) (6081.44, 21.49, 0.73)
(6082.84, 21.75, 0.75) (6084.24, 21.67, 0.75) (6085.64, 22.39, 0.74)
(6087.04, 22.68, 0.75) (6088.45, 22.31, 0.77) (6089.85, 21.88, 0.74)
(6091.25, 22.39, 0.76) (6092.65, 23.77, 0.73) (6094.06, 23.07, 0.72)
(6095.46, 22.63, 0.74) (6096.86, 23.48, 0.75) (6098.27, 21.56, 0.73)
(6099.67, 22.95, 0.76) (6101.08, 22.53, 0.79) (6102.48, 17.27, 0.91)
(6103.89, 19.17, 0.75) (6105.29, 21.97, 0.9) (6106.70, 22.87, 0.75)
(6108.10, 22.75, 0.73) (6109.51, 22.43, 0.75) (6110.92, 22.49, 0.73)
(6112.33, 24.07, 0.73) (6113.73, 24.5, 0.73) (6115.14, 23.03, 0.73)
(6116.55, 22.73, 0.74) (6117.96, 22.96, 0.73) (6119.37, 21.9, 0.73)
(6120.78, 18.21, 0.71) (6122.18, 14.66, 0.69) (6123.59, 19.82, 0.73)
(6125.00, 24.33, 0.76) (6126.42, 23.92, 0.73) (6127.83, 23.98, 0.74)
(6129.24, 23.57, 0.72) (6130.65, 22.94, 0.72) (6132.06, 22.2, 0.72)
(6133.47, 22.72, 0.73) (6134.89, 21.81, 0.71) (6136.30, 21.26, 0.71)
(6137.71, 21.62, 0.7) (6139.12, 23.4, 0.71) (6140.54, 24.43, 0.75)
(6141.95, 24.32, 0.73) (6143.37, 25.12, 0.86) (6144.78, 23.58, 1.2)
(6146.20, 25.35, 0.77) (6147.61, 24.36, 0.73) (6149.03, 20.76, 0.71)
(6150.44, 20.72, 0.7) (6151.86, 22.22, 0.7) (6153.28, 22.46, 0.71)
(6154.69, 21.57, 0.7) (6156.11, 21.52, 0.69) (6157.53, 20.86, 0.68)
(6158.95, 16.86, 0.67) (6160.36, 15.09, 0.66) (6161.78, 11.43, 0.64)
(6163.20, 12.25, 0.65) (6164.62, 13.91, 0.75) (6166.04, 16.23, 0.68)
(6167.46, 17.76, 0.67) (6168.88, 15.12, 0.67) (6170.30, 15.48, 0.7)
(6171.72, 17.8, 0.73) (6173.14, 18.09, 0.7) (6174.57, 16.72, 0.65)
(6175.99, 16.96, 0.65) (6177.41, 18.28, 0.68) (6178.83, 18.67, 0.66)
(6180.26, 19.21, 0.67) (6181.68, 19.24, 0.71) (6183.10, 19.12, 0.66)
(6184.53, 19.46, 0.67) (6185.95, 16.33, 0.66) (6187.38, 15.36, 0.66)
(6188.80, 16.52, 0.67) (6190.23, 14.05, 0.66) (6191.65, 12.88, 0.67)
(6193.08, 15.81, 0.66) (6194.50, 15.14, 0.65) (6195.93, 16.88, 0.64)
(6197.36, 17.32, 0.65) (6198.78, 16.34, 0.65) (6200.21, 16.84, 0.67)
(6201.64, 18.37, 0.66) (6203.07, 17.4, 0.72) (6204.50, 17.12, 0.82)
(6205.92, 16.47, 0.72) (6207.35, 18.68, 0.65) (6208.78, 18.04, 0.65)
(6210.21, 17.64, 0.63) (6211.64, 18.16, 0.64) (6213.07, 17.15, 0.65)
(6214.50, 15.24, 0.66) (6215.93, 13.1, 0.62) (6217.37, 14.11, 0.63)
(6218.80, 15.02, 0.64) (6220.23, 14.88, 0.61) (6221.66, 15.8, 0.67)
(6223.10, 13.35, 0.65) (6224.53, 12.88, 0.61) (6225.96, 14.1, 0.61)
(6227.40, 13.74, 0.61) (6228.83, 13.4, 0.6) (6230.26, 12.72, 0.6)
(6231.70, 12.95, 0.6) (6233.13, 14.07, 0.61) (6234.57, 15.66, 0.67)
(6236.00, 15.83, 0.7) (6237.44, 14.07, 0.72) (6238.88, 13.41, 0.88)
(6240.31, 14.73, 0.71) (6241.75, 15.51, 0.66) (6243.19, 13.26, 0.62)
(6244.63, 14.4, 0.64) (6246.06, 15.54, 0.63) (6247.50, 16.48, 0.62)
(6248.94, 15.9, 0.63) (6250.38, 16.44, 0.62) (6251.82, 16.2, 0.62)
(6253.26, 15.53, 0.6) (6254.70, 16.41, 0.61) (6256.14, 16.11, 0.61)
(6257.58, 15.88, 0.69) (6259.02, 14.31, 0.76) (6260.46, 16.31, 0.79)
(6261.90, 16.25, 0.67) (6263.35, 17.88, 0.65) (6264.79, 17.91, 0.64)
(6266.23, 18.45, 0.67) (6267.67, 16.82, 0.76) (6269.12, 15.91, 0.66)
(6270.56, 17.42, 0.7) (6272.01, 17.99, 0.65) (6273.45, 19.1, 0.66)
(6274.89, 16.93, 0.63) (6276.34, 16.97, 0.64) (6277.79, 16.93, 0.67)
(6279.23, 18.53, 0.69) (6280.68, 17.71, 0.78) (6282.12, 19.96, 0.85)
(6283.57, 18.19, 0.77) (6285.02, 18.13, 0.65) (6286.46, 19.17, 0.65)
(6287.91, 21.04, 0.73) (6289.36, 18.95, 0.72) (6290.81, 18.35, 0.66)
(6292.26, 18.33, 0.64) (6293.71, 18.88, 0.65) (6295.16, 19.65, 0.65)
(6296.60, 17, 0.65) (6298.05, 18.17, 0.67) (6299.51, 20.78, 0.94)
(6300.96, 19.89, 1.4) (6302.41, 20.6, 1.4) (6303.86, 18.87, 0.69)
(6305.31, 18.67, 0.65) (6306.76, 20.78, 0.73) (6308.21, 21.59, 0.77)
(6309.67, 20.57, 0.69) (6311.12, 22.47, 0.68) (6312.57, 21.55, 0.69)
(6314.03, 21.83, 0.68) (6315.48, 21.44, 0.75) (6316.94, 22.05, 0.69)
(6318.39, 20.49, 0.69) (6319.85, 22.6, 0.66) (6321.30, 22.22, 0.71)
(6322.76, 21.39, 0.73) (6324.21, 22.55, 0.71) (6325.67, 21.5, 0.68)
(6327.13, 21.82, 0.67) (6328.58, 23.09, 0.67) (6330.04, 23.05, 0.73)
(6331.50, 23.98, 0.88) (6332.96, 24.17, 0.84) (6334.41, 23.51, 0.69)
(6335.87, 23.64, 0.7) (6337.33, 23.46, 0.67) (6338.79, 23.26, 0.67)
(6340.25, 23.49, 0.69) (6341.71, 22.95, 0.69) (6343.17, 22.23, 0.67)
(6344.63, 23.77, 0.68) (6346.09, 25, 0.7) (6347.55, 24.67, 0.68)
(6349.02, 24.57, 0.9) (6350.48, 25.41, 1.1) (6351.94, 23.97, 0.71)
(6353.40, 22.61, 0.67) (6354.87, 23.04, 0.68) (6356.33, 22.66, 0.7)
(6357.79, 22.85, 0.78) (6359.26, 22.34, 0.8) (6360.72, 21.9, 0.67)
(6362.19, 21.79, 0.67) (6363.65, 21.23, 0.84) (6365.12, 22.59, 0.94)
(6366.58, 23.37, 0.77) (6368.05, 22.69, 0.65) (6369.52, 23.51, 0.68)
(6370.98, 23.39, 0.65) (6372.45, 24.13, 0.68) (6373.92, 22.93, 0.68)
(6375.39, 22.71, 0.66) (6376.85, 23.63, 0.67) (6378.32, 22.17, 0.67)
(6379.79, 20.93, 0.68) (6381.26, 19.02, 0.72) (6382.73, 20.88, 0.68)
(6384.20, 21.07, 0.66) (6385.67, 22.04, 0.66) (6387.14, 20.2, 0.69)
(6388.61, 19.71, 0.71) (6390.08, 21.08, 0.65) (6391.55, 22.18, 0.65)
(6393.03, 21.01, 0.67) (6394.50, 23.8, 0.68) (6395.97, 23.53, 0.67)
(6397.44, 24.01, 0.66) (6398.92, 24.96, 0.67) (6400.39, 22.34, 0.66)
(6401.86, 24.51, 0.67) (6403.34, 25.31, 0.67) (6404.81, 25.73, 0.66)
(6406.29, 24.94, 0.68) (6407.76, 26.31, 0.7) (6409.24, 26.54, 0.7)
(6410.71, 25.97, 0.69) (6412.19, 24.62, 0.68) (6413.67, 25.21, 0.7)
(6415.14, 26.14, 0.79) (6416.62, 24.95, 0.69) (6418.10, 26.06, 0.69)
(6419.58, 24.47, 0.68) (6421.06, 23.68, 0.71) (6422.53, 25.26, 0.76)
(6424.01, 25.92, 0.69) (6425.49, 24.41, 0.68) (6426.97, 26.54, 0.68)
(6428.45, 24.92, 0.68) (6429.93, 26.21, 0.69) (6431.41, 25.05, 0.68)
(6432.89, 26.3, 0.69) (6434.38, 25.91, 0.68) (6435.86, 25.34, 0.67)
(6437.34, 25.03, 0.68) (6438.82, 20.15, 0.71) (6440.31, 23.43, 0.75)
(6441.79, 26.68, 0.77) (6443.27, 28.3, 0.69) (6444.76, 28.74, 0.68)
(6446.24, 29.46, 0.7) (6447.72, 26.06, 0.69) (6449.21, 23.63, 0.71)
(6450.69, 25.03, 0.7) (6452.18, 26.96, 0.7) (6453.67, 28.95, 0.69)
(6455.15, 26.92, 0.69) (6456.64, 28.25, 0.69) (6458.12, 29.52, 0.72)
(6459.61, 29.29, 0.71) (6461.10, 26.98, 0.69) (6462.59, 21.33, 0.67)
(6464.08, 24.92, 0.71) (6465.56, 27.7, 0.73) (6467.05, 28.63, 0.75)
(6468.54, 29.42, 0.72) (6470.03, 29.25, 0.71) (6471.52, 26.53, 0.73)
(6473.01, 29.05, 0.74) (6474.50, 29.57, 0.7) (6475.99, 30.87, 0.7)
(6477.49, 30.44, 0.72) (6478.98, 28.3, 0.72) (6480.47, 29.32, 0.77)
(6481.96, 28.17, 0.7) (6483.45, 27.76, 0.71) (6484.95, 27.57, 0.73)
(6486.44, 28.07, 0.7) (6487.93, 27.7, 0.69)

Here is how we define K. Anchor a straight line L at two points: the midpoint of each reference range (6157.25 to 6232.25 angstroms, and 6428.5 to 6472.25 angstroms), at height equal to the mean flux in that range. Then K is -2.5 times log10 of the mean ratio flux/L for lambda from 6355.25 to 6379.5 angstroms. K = 0.02 mag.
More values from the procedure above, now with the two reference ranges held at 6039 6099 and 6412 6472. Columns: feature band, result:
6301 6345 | 0.132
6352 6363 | 0.125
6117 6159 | 0.038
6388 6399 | 0.147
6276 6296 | 0.298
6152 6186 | 0.304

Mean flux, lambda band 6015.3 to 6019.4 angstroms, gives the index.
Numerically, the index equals 20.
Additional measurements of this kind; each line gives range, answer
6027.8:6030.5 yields 20.9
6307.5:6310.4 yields 21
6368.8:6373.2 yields 23.7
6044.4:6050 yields 23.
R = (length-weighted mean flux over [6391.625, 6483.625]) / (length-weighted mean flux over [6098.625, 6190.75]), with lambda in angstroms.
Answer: 1.29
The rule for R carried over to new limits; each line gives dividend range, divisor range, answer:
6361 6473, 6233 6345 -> 1.30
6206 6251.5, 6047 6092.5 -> 0.68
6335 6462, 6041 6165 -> 1.11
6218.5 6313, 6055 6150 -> 0.76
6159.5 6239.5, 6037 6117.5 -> 0.71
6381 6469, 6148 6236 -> 1.51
